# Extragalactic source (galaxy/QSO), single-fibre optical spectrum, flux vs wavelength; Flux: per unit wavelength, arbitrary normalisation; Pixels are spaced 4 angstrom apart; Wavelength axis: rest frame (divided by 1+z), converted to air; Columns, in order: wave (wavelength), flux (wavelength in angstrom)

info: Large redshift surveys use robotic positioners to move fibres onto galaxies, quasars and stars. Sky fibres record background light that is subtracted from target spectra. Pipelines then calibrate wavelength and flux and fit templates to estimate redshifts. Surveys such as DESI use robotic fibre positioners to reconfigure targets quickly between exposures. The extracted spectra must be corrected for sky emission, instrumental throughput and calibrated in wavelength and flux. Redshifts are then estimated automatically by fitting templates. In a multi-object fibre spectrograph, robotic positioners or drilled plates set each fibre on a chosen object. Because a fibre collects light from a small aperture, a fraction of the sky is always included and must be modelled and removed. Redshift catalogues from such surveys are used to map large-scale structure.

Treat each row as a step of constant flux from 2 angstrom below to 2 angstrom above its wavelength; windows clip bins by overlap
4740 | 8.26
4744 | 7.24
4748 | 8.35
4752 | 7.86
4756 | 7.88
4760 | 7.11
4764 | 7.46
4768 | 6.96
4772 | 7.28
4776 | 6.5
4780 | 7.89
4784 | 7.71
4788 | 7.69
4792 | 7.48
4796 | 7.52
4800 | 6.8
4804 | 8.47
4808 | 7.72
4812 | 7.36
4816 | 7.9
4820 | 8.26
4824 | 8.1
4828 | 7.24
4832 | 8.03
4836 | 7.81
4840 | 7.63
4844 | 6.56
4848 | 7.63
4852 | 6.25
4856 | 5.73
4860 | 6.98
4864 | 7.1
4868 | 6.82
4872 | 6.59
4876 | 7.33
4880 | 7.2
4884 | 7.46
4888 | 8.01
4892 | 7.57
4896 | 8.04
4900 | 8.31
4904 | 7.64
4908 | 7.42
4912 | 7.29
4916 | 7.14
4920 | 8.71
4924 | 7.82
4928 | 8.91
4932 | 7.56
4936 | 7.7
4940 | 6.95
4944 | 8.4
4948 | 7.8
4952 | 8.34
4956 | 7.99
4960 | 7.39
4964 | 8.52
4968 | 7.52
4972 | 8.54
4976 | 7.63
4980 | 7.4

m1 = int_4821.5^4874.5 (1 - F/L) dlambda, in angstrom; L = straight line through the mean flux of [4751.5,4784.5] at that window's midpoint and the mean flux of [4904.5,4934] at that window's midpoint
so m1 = 3.4 angstrom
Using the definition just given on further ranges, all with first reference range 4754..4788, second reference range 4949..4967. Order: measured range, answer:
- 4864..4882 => 1.7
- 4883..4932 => -0.1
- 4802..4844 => -1.4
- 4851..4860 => 1.7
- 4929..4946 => 0.5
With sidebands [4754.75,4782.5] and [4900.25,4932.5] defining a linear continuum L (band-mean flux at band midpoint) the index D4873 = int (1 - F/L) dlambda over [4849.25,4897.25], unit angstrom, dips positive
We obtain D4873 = 3.8 angstrom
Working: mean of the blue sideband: 7.29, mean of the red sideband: 7.85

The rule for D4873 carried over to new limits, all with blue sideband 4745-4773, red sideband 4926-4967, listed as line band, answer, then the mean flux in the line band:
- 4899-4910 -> 0.16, 7.74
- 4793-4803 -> 0.41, 7.32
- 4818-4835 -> -0.45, 7.9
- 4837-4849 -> 0.69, 7.29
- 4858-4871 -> 1.40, 6.94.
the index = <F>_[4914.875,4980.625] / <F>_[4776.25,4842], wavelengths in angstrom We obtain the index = 1.0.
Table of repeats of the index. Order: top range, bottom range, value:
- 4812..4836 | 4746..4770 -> 1.03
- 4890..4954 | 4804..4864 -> 1.06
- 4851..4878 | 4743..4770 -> 0.89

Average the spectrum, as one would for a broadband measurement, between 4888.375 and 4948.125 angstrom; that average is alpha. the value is 7.82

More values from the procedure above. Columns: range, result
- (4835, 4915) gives 7.26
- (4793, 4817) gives 7.61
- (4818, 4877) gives 7.2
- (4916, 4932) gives 8.2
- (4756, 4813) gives 7.44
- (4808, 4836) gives 7.81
